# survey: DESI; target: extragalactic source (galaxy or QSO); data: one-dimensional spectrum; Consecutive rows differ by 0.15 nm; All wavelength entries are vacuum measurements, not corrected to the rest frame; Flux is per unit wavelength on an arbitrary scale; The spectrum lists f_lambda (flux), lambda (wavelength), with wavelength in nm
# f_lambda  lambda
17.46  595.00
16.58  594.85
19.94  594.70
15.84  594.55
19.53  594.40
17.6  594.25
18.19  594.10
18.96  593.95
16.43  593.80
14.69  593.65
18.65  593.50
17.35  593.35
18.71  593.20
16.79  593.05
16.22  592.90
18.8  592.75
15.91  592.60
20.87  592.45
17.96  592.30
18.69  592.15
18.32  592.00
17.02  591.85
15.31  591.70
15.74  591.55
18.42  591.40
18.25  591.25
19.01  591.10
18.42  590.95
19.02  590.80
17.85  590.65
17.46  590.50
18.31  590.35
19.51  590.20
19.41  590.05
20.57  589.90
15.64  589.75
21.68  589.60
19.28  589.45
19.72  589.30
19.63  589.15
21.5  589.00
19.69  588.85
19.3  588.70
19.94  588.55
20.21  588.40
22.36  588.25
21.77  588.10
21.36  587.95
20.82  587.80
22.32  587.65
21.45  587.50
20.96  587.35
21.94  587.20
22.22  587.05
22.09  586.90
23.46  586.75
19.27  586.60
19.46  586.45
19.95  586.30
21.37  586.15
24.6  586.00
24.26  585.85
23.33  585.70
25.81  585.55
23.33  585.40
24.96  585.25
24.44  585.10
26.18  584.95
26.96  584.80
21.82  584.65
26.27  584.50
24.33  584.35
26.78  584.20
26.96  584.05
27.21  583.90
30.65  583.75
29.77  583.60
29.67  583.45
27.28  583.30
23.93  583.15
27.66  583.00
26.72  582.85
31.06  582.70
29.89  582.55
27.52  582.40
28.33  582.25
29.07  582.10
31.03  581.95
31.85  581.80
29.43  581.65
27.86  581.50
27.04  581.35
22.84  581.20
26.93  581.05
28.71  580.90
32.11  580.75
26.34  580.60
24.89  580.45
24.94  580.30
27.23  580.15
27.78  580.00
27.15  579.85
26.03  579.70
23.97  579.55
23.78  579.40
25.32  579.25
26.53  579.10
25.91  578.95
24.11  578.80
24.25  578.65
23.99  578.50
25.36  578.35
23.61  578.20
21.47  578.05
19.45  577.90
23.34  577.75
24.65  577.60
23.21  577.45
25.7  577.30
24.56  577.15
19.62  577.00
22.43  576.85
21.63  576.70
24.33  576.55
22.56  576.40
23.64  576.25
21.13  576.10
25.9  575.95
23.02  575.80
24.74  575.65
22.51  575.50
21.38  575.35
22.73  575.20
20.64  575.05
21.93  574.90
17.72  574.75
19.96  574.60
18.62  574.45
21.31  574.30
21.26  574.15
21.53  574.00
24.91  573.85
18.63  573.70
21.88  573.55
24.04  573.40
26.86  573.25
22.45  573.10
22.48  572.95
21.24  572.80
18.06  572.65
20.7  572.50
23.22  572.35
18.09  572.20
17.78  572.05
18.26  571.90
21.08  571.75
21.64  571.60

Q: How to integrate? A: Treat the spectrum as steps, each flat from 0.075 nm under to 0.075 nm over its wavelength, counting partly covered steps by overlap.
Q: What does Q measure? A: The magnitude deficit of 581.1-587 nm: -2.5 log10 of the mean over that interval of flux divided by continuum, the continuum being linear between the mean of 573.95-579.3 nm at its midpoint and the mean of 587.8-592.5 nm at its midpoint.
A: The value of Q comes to -0.24 mag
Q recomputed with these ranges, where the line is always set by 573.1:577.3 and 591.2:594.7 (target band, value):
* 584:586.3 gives -0.24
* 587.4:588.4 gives -0.14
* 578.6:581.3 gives -0.23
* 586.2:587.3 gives -0.11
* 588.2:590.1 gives -0.07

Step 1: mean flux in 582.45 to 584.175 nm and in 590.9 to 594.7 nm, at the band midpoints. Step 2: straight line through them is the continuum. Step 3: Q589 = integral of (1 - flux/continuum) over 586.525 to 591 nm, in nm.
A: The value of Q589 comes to 0.39 nm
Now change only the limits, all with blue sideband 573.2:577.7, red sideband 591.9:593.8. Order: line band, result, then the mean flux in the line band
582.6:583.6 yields -0.37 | 27.9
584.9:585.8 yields -0.22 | 24.6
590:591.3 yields -0.02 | 18.6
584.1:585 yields -0.25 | 25.4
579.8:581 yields -0.36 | 27.4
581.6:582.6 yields -0.44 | 29.6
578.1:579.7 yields -0.24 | 24.7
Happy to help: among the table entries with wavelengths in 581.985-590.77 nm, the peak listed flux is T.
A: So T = 31.06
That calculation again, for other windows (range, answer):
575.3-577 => 25.9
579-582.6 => 32.11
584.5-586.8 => 26.96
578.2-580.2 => 27.78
